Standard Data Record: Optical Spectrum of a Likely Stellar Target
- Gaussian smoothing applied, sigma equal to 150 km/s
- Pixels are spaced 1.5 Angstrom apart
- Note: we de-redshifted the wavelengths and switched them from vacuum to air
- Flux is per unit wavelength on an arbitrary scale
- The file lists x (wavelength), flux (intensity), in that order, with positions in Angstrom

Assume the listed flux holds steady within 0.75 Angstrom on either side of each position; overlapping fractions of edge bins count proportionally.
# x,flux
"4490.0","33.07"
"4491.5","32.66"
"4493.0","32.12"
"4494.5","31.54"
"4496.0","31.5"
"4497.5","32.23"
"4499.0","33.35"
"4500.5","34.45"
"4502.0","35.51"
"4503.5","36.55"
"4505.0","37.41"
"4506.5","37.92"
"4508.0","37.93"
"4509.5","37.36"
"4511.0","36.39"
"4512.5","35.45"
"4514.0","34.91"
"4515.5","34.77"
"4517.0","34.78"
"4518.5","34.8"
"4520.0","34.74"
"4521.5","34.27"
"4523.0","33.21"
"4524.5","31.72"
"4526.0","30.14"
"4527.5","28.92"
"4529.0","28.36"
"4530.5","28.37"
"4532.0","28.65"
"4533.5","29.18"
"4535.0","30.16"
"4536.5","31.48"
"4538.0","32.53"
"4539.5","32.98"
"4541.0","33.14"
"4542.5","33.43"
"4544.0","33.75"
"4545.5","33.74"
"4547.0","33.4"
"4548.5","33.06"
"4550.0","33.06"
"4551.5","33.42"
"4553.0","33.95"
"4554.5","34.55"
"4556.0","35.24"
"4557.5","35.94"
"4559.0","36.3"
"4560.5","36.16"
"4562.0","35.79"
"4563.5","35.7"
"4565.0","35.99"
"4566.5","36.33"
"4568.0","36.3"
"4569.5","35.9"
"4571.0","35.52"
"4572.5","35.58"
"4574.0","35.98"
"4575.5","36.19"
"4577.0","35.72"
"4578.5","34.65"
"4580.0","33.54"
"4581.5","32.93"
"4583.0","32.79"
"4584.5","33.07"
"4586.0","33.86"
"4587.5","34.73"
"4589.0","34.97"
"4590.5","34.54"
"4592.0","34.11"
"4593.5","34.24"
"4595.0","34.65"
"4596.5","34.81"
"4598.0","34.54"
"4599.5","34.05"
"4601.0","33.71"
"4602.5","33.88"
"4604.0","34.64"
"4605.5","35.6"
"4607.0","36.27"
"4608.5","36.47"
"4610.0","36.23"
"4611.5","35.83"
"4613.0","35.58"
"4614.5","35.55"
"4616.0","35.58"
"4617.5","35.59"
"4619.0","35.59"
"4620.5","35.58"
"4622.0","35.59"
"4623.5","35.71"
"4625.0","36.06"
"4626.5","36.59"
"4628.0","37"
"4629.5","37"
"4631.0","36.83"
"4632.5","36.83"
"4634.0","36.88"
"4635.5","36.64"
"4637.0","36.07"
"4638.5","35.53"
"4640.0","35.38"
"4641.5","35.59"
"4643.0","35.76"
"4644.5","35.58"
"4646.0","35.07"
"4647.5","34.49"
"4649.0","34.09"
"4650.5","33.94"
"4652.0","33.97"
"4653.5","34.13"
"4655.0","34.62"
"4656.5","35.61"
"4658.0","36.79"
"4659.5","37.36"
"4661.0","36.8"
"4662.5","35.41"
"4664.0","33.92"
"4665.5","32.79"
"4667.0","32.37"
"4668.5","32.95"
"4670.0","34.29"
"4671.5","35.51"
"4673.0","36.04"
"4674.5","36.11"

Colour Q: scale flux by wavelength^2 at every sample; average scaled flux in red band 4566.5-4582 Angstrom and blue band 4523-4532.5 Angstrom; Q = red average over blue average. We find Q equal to 1.2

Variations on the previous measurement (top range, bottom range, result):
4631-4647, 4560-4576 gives 1.03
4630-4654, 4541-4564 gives 1.07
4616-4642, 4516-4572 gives 1.12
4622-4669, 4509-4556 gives 1.13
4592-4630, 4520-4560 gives 1.12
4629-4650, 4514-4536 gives 1.19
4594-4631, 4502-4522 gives 1.03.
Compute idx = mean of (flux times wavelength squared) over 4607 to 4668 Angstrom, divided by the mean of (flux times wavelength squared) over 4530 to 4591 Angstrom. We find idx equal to 1.1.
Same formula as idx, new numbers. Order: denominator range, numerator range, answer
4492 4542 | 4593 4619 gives 1.10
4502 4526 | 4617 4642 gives 1.08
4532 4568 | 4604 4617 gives 1.09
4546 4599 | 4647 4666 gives 1.04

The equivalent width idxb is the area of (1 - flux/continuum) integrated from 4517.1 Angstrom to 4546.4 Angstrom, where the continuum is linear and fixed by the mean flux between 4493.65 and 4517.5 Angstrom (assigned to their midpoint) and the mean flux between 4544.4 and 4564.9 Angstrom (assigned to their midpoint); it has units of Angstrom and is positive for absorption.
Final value 2.55 Angstrom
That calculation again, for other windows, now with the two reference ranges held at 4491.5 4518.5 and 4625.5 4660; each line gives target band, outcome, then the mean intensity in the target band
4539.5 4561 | 0.61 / 34.2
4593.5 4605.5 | 0.36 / 34.4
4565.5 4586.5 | 0.24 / 34.9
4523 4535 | 1.85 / 29.6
